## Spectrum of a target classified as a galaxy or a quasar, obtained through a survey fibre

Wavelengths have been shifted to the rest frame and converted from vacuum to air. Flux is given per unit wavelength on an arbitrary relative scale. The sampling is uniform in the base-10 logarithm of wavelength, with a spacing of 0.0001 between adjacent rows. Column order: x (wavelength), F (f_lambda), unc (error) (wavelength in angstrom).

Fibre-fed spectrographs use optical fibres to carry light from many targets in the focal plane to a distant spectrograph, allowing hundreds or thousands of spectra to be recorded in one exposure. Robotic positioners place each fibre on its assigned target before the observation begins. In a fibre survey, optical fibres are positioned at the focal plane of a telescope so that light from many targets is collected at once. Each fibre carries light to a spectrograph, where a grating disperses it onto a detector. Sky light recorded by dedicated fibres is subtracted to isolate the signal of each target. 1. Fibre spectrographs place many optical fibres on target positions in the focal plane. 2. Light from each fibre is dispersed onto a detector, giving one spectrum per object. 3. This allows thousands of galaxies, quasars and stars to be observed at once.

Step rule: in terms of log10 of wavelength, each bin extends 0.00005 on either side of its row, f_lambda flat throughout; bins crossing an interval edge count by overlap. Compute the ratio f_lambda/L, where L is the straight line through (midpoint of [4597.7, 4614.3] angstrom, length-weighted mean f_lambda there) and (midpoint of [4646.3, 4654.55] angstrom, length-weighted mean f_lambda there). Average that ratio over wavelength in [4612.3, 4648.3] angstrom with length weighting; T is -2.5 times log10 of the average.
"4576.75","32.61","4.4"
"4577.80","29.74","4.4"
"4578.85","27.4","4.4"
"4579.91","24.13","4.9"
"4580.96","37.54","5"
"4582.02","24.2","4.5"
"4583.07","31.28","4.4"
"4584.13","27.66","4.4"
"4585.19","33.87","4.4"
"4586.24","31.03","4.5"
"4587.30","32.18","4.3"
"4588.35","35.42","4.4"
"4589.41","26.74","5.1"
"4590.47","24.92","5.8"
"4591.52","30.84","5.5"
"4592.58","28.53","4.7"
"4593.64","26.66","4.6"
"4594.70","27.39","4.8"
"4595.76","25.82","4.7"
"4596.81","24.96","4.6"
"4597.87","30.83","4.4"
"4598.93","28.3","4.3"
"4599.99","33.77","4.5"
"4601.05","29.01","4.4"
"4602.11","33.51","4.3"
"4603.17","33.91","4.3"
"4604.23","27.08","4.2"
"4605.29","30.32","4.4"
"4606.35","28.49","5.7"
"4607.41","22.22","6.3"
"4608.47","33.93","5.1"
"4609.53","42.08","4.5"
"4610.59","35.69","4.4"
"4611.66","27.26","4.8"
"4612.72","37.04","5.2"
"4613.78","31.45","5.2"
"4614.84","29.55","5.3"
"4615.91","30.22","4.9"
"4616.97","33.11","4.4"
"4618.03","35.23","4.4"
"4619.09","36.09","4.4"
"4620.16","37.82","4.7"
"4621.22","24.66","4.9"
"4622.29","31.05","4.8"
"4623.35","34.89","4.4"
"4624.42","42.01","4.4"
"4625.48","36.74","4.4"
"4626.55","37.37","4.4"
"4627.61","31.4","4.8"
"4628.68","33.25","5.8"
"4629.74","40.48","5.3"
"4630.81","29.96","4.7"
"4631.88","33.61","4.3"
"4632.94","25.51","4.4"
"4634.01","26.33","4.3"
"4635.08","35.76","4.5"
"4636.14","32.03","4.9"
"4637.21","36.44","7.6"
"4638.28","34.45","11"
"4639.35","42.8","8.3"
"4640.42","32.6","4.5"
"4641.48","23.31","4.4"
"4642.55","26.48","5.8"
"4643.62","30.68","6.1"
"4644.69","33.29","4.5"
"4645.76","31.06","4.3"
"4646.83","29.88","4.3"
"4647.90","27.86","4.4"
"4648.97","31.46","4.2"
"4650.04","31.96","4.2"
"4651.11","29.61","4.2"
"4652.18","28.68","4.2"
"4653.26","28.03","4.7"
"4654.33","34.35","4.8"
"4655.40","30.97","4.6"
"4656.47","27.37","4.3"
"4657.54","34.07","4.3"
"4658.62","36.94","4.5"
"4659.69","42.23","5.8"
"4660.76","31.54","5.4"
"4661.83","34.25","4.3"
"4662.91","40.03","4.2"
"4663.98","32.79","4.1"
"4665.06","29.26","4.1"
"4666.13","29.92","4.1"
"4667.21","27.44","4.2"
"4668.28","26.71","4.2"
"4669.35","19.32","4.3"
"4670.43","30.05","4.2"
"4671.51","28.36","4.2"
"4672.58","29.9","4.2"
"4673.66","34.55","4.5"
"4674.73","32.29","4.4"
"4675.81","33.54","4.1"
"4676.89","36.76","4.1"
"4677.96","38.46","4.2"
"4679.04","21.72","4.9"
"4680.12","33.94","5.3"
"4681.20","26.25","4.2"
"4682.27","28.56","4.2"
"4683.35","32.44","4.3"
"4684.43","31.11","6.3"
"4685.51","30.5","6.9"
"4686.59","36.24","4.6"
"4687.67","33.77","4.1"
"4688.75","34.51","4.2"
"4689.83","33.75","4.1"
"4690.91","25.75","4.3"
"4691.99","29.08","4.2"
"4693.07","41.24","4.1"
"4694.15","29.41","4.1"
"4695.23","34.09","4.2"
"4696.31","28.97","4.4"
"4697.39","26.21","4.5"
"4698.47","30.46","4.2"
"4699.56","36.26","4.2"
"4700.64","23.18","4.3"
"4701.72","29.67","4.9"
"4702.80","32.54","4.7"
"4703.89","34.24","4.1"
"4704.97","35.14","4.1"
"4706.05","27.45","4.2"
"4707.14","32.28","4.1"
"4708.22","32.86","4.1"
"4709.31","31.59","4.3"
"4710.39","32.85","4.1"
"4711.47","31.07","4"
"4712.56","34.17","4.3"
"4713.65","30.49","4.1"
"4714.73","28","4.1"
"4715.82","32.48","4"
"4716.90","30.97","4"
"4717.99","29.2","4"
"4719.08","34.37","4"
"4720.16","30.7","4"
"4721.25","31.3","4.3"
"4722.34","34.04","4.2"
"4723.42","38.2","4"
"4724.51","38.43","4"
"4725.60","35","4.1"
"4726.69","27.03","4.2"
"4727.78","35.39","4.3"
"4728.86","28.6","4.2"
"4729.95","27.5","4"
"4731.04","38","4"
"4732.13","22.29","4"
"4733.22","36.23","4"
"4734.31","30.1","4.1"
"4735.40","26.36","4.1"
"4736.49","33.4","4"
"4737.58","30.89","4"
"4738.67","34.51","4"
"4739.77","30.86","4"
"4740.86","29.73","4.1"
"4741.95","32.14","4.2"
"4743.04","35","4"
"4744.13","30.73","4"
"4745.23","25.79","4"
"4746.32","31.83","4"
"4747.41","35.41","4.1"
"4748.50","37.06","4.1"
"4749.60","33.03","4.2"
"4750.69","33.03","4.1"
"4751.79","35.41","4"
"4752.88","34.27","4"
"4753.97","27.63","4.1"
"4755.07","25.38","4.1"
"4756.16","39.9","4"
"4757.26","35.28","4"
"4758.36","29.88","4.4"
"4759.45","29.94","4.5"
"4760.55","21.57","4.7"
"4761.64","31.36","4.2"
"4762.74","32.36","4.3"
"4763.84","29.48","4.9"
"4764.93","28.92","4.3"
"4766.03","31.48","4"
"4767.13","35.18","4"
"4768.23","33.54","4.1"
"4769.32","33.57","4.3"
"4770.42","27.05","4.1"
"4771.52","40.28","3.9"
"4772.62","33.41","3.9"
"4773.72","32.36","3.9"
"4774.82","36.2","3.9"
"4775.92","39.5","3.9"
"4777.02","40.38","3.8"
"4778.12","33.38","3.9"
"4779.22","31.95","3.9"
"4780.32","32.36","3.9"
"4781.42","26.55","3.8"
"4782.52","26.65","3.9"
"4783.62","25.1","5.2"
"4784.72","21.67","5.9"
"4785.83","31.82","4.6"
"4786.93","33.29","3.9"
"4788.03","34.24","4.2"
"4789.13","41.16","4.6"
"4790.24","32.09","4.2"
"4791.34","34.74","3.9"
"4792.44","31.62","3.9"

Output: -0.07 mag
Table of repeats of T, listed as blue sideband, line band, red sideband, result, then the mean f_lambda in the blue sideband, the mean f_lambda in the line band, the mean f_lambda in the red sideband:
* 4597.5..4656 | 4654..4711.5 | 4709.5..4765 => 0.01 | 32.1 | 31.6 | 31.7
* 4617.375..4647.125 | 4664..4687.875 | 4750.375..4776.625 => 0.08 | 33.1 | 30.5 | 32.4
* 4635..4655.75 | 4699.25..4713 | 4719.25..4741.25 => 0.00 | 31.5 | 31.7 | 32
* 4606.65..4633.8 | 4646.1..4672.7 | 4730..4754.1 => 0.06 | 33.2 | 30.9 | 32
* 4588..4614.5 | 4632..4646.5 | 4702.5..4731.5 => -0.03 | 30.2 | 31.6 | 32.3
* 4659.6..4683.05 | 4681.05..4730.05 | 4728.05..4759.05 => -0.01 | 31.1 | 31.8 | 31.8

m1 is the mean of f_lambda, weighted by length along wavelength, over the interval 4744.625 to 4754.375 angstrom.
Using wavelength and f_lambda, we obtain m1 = 32.7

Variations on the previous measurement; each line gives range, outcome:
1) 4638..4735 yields 31.6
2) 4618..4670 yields 32.2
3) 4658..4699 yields 31.6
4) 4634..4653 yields 31.5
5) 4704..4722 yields 31.6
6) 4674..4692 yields 31.8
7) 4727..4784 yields 31.9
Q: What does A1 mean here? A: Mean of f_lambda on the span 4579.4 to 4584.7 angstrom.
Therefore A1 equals 29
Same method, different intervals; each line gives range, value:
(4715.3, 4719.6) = 31.7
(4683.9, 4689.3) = 33.2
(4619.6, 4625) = 34.1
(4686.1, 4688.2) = 35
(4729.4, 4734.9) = 30.8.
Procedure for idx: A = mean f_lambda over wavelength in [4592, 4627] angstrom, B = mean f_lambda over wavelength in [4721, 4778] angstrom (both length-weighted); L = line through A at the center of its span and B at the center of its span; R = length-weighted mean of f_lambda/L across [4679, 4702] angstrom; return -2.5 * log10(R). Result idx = 0.039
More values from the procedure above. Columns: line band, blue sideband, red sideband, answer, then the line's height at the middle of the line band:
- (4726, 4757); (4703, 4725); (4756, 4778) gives 0.03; 32.7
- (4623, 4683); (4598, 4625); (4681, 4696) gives 0.01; 32.2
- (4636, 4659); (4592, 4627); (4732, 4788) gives 0.01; 31.7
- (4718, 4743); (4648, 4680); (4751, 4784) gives -0.01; 31.8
